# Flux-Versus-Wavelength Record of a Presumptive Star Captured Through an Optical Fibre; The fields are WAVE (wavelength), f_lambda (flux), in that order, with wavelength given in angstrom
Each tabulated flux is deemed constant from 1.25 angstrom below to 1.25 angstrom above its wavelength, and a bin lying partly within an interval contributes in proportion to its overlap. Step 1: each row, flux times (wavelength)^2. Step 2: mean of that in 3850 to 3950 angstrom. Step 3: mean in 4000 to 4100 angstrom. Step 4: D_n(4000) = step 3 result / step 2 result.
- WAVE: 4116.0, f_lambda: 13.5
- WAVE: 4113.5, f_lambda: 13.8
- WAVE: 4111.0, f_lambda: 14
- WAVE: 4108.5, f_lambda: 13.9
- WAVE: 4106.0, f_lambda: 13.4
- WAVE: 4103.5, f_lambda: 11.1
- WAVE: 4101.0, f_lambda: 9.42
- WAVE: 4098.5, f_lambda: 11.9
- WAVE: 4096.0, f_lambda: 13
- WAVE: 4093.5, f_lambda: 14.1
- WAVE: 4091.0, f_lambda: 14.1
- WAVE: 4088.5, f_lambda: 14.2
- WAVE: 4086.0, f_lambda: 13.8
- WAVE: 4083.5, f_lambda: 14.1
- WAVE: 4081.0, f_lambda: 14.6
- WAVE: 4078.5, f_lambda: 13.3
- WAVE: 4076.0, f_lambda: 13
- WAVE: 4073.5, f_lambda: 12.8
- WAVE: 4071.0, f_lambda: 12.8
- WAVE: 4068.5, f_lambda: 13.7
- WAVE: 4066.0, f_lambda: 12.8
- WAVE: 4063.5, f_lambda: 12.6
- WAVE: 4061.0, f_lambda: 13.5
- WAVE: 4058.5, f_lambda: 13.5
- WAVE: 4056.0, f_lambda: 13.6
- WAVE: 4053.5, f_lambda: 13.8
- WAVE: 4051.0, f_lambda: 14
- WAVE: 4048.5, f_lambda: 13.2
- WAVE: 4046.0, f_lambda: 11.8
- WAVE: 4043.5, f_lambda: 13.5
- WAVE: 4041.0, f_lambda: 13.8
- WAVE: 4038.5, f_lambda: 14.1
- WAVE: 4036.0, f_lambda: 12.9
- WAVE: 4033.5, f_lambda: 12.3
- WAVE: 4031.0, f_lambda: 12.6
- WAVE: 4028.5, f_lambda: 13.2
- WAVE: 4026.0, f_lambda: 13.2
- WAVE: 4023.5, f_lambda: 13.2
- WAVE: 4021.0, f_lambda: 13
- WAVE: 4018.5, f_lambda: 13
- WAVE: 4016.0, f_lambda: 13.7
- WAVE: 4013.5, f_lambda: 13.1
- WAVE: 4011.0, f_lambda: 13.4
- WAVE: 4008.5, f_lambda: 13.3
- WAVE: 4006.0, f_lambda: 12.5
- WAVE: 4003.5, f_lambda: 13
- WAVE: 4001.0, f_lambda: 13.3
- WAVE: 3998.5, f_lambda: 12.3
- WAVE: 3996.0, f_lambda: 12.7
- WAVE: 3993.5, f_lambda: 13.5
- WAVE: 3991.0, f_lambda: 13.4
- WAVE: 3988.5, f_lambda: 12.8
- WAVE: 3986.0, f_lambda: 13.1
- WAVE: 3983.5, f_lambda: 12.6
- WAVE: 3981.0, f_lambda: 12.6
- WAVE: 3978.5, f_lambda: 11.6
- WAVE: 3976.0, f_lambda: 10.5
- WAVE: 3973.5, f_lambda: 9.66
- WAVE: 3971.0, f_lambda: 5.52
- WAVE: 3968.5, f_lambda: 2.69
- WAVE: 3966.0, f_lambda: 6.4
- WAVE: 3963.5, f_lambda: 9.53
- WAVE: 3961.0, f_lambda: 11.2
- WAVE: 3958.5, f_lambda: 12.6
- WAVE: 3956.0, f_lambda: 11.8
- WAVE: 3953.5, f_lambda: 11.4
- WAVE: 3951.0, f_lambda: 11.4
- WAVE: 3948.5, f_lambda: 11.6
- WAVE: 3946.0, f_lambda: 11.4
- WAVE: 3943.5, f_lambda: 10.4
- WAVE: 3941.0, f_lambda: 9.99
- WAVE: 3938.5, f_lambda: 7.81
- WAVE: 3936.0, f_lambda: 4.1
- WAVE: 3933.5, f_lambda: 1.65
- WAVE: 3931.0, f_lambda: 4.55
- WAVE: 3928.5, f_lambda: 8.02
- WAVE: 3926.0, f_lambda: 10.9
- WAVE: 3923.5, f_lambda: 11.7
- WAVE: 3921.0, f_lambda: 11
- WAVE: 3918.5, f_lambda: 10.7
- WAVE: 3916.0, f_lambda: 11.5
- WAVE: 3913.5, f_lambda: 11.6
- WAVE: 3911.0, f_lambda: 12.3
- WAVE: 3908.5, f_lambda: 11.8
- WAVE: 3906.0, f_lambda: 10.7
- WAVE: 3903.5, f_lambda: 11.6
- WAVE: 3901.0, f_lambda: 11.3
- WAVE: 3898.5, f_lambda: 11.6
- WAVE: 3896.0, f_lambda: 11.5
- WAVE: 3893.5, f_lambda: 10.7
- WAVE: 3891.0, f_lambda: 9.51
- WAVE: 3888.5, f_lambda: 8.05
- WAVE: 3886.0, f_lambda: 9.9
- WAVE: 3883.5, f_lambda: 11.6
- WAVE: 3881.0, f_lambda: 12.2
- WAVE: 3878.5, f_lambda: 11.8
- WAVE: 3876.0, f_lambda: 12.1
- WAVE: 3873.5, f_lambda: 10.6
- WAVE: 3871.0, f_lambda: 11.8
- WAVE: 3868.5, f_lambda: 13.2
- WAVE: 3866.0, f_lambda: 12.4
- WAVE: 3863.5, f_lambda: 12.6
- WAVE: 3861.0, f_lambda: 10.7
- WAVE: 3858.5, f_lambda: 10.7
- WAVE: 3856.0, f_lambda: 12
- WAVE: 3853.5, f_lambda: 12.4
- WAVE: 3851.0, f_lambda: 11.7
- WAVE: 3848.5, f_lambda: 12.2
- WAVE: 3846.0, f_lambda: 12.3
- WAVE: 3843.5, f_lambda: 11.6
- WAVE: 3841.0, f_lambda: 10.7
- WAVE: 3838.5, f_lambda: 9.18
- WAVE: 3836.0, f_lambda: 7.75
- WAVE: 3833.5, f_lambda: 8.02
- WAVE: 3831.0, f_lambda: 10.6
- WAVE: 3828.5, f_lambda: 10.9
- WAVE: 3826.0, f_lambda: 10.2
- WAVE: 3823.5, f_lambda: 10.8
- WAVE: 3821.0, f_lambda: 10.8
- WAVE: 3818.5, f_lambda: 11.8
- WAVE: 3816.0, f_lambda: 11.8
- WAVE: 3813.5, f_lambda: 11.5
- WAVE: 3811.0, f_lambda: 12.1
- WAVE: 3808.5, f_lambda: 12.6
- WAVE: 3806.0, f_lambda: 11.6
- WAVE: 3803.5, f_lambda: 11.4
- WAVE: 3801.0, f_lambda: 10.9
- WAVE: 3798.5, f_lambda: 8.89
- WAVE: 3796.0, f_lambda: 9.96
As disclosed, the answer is 1.36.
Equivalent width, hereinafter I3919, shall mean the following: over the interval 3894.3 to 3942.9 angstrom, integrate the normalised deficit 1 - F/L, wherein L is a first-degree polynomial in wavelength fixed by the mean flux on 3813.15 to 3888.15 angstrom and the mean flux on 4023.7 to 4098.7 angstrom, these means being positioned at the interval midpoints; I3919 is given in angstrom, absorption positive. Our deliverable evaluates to 8.7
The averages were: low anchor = 11.2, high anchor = 13.3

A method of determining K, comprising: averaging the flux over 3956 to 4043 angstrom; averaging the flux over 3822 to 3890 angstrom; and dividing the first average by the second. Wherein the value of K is 1.08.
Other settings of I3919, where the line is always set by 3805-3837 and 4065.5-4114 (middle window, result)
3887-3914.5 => 1.37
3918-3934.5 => 4.75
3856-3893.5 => 0.18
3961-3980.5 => 6.06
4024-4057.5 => -1.25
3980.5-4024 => -2.15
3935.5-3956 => 3.15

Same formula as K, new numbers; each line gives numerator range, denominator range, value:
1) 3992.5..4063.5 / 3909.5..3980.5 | 1.39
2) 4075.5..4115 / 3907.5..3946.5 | 1.43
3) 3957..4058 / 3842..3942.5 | 1.15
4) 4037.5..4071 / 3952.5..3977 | 1.47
